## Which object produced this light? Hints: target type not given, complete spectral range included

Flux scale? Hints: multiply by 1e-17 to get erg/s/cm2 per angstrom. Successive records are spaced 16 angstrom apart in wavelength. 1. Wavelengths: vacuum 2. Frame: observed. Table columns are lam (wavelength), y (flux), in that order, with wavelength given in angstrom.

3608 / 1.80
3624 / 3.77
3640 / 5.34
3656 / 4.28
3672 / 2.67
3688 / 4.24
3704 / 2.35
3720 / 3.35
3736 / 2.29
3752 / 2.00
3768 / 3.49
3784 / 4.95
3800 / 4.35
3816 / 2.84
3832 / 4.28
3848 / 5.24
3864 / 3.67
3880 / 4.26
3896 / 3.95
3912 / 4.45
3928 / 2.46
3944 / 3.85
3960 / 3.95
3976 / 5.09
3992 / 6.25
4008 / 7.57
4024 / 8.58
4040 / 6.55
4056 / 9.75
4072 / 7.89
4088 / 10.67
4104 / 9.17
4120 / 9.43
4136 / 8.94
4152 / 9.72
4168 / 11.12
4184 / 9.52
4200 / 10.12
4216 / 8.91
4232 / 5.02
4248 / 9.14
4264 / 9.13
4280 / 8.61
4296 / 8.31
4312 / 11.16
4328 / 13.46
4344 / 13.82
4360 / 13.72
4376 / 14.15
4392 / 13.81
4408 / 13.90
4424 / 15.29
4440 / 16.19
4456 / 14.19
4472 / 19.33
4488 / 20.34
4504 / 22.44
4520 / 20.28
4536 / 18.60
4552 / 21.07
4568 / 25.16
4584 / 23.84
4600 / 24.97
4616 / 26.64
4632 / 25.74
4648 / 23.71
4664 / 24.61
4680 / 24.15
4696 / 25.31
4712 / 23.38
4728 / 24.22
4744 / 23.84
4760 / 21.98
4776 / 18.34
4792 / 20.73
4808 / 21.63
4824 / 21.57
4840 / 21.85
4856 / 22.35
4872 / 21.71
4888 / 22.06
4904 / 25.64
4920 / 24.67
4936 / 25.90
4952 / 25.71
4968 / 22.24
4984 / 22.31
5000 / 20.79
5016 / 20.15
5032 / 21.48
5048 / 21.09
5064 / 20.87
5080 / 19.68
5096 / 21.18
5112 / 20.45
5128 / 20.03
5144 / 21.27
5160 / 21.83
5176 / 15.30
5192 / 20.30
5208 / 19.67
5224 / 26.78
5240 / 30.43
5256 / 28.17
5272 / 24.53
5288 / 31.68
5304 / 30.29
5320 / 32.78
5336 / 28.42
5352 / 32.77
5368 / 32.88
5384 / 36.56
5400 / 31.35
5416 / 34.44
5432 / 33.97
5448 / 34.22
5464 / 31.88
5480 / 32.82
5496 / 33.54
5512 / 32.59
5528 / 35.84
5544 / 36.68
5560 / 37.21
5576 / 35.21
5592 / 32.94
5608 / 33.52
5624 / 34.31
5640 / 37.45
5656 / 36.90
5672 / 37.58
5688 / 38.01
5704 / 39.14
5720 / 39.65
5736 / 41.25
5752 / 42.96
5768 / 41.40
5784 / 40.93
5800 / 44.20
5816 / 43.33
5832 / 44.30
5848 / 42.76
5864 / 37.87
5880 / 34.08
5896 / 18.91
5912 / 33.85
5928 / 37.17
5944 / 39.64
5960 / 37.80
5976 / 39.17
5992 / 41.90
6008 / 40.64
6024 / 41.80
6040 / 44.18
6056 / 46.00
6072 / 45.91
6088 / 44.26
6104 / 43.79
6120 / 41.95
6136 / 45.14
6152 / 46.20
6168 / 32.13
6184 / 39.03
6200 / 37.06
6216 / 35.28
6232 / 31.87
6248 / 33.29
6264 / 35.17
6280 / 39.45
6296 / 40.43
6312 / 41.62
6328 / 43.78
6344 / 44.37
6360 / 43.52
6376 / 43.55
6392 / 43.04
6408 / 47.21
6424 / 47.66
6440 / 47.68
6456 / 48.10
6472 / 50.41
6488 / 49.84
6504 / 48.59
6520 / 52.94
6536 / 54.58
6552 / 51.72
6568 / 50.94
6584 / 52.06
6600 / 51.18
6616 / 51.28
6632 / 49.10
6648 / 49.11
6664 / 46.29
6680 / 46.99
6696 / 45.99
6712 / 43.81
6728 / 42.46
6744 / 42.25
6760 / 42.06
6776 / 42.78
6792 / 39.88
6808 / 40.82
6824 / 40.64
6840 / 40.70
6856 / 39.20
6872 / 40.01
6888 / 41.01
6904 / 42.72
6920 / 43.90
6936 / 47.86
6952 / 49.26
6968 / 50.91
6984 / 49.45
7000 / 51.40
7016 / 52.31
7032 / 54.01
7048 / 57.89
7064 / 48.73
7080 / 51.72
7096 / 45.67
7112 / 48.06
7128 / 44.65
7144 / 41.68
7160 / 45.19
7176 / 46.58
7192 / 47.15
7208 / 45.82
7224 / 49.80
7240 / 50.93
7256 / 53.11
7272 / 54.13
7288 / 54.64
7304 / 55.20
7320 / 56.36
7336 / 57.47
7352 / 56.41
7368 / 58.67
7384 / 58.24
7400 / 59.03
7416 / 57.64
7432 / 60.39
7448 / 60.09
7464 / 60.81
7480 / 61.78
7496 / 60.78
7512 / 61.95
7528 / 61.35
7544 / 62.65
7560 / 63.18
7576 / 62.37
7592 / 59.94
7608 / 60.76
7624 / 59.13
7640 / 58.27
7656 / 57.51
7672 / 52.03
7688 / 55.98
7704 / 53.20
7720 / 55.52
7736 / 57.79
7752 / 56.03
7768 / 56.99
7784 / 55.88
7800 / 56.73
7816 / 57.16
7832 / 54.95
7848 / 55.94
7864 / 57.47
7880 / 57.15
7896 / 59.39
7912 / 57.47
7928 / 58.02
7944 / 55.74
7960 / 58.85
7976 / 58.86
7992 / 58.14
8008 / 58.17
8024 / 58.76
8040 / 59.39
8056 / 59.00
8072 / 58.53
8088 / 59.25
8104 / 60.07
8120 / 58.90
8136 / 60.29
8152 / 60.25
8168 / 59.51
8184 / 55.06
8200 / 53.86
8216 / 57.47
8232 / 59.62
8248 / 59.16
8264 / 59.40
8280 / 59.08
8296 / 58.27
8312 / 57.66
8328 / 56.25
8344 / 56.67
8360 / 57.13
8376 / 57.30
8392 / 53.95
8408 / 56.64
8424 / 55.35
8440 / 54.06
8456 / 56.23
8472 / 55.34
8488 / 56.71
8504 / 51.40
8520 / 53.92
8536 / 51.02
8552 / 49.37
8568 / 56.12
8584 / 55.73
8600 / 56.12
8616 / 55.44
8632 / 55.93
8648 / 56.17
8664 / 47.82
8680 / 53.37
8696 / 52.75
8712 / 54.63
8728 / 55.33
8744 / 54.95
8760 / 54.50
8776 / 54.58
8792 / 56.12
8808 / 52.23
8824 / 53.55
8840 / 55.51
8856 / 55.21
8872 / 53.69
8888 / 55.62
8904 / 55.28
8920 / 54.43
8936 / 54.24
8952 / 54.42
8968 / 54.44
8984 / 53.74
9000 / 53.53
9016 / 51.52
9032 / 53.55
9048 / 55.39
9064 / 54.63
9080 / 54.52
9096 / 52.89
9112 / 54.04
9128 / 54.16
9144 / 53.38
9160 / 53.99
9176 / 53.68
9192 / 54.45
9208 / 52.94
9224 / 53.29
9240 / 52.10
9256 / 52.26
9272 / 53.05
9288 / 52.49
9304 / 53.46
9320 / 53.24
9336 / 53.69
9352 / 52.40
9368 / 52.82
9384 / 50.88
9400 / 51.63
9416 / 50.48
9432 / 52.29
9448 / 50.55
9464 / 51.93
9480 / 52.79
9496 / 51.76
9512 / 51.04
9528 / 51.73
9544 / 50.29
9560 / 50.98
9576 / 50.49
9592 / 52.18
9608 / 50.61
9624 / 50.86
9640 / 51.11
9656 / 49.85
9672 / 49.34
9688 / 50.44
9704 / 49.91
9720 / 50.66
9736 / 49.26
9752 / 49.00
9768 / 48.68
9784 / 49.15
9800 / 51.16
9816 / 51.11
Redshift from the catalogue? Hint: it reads 0.00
